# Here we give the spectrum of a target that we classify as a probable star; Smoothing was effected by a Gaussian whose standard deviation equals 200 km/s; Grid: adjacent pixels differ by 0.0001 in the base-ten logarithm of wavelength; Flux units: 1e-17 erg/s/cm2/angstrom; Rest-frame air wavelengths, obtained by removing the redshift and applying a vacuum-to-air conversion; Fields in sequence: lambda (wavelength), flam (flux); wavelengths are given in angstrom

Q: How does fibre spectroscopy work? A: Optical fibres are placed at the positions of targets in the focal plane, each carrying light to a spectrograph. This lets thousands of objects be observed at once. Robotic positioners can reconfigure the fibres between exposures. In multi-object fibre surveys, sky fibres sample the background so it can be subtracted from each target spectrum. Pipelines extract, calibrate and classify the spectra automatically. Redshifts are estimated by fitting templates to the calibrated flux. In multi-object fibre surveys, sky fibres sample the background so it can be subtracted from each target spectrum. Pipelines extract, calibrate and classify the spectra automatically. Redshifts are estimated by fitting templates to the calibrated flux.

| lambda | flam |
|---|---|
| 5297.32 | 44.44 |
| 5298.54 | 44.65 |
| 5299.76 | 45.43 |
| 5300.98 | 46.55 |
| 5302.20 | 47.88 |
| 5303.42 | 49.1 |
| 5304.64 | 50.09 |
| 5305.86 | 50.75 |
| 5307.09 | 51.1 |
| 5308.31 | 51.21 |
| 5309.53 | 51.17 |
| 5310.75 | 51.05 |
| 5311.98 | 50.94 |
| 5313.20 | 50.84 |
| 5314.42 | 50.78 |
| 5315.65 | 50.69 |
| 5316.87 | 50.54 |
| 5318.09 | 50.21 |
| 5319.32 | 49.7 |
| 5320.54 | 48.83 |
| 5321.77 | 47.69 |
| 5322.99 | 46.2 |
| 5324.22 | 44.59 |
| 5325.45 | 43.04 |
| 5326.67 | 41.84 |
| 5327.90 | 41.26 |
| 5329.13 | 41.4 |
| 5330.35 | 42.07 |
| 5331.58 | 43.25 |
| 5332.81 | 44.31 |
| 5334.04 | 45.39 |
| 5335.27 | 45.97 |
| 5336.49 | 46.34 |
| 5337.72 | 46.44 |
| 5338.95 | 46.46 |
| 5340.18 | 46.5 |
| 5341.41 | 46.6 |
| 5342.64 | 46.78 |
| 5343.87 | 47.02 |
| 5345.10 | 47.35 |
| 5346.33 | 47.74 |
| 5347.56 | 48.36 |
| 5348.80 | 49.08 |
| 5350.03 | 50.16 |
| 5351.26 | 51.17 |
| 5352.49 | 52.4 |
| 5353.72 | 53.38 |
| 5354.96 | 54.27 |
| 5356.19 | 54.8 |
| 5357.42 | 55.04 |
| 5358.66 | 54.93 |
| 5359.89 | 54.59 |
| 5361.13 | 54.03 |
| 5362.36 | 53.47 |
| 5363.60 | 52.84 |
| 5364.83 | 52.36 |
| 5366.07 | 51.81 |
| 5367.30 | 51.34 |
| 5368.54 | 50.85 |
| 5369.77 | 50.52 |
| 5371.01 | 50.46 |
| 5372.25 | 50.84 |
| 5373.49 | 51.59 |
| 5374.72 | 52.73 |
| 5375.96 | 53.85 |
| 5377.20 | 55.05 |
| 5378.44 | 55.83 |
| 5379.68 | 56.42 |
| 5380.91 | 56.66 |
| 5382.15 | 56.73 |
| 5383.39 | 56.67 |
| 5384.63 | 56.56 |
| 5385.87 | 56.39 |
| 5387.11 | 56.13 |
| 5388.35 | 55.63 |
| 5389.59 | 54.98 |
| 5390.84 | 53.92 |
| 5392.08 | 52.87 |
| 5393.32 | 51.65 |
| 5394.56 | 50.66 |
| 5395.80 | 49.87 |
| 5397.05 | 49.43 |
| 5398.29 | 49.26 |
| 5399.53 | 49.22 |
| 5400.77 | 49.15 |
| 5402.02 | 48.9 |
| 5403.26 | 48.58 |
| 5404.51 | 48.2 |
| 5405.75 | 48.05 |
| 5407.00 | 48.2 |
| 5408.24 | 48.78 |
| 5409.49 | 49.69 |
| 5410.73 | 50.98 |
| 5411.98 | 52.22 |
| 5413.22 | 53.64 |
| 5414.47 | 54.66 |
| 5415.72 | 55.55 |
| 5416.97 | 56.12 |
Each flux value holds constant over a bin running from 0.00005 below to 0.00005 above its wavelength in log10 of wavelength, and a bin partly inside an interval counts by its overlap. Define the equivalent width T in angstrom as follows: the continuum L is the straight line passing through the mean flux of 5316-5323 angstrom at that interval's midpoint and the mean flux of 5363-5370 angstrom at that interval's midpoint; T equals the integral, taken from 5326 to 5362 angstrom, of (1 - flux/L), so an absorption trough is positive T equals 1.6 angstrom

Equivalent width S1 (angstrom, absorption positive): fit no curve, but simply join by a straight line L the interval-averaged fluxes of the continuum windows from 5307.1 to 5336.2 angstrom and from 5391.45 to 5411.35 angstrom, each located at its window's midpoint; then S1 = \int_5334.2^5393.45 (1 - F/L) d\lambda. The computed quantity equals -4.29 angstrom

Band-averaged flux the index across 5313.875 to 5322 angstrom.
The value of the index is 49.8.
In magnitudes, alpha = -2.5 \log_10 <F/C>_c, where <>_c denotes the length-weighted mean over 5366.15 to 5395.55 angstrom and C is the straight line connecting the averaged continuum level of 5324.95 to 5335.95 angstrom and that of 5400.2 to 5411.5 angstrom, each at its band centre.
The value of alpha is -0.145 mag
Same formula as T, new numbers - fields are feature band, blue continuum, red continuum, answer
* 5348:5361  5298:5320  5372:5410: -0.5 angstrom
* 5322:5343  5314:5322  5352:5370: 2.6 angstrom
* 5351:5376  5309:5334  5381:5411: -1.5 angstrom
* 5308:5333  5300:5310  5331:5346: 0.4 angstrom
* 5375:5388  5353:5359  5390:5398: -0.9 angstrom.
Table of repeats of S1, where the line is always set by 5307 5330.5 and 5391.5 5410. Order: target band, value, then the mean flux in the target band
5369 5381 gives -1.0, 53.2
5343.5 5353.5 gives -0.2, 49.4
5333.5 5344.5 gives 0.4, 46.4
